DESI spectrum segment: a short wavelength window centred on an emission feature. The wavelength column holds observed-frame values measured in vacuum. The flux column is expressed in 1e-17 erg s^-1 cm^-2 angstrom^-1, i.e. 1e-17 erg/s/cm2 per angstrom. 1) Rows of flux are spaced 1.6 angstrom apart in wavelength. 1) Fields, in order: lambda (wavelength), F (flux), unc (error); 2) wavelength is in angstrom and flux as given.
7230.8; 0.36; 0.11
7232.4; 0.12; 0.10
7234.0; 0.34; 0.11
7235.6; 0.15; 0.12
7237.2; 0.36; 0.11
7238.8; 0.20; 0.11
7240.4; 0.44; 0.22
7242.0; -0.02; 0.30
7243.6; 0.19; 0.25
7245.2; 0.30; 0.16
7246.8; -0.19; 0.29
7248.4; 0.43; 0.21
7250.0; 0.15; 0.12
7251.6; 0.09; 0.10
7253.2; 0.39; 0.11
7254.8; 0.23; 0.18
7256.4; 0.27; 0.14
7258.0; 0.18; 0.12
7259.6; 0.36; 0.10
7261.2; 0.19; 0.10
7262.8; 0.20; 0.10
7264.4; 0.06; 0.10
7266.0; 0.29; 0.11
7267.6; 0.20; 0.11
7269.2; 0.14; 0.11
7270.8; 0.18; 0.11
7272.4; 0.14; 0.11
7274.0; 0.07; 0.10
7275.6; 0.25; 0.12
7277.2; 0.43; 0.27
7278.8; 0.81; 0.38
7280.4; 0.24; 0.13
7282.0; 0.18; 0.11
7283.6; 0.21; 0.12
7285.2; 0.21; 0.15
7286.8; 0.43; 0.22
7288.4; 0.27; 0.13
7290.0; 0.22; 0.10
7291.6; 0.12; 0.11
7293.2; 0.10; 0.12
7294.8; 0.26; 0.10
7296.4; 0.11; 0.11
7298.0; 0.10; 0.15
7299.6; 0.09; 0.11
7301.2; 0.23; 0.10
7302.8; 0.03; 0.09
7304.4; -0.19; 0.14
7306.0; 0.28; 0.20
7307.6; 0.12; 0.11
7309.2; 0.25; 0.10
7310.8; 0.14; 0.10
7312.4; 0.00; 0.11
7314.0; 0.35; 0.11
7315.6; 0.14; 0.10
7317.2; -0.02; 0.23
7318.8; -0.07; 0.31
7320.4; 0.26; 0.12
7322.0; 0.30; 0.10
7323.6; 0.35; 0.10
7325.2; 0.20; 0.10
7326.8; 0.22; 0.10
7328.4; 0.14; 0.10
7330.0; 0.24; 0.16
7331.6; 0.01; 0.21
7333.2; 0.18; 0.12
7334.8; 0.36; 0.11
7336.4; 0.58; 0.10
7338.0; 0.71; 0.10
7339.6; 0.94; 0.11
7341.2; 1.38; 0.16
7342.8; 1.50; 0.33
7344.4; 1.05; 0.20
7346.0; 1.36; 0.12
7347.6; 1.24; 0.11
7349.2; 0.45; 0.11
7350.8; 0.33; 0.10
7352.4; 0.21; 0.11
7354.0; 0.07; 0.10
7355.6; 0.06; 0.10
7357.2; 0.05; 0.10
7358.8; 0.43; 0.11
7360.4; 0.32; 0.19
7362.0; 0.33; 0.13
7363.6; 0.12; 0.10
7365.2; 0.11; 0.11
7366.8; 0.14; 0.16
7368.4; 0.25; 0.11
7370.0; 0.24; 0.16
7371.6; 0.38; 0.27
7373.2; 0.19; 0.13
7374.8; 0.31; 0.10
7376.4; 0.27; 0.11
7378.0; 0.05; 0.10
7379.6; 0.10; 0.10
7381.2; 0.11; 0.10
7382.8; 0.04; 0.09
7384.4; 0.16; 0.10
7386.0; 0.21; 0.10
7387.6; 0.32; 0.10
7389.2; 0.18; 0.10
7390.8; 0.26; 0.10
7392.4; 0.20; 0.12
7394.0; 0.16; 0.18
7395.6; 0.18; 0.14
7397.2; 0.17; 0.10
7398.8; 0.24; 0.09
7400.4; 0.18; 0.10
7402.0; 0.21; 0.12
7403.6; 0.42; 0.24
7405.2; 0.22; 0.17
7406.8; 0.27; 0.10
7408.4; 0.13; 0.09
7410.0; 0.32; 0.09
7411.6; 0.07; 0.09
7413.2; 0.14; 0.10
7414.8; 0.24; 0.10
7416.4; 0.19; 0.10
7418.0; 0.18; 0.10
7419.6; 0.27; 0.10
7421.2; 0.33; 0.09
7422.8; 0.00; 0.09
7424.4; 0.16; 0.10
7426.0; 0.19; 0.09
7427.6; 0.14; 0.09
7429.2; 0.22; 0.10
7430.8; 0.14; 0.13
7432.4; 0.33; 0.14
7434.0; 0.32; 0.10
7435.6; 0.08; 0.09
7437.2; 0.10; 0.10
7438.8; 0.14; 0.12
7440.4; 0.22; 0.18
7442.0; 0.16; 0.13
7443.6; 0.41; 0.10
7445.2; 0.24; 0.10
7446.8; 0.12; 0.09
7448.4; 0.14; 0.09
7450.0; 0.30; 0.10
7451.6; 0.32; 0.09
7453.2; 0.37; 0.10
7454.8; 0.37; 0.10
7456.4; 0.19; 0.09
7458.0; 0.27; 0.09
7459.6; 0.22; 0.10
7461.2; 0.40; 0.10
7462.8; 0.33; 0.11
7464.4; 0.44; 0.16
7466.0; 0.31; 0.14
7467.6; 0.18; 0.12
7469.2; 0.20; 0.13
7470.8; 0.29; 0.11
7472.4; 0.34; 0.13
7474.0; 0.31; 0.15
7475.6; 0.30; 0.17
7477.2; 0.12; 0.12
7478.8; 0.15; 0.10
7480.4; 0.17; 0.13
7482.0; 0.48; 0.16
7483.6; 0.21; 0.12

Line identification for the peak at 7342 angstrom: [O II] 3727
